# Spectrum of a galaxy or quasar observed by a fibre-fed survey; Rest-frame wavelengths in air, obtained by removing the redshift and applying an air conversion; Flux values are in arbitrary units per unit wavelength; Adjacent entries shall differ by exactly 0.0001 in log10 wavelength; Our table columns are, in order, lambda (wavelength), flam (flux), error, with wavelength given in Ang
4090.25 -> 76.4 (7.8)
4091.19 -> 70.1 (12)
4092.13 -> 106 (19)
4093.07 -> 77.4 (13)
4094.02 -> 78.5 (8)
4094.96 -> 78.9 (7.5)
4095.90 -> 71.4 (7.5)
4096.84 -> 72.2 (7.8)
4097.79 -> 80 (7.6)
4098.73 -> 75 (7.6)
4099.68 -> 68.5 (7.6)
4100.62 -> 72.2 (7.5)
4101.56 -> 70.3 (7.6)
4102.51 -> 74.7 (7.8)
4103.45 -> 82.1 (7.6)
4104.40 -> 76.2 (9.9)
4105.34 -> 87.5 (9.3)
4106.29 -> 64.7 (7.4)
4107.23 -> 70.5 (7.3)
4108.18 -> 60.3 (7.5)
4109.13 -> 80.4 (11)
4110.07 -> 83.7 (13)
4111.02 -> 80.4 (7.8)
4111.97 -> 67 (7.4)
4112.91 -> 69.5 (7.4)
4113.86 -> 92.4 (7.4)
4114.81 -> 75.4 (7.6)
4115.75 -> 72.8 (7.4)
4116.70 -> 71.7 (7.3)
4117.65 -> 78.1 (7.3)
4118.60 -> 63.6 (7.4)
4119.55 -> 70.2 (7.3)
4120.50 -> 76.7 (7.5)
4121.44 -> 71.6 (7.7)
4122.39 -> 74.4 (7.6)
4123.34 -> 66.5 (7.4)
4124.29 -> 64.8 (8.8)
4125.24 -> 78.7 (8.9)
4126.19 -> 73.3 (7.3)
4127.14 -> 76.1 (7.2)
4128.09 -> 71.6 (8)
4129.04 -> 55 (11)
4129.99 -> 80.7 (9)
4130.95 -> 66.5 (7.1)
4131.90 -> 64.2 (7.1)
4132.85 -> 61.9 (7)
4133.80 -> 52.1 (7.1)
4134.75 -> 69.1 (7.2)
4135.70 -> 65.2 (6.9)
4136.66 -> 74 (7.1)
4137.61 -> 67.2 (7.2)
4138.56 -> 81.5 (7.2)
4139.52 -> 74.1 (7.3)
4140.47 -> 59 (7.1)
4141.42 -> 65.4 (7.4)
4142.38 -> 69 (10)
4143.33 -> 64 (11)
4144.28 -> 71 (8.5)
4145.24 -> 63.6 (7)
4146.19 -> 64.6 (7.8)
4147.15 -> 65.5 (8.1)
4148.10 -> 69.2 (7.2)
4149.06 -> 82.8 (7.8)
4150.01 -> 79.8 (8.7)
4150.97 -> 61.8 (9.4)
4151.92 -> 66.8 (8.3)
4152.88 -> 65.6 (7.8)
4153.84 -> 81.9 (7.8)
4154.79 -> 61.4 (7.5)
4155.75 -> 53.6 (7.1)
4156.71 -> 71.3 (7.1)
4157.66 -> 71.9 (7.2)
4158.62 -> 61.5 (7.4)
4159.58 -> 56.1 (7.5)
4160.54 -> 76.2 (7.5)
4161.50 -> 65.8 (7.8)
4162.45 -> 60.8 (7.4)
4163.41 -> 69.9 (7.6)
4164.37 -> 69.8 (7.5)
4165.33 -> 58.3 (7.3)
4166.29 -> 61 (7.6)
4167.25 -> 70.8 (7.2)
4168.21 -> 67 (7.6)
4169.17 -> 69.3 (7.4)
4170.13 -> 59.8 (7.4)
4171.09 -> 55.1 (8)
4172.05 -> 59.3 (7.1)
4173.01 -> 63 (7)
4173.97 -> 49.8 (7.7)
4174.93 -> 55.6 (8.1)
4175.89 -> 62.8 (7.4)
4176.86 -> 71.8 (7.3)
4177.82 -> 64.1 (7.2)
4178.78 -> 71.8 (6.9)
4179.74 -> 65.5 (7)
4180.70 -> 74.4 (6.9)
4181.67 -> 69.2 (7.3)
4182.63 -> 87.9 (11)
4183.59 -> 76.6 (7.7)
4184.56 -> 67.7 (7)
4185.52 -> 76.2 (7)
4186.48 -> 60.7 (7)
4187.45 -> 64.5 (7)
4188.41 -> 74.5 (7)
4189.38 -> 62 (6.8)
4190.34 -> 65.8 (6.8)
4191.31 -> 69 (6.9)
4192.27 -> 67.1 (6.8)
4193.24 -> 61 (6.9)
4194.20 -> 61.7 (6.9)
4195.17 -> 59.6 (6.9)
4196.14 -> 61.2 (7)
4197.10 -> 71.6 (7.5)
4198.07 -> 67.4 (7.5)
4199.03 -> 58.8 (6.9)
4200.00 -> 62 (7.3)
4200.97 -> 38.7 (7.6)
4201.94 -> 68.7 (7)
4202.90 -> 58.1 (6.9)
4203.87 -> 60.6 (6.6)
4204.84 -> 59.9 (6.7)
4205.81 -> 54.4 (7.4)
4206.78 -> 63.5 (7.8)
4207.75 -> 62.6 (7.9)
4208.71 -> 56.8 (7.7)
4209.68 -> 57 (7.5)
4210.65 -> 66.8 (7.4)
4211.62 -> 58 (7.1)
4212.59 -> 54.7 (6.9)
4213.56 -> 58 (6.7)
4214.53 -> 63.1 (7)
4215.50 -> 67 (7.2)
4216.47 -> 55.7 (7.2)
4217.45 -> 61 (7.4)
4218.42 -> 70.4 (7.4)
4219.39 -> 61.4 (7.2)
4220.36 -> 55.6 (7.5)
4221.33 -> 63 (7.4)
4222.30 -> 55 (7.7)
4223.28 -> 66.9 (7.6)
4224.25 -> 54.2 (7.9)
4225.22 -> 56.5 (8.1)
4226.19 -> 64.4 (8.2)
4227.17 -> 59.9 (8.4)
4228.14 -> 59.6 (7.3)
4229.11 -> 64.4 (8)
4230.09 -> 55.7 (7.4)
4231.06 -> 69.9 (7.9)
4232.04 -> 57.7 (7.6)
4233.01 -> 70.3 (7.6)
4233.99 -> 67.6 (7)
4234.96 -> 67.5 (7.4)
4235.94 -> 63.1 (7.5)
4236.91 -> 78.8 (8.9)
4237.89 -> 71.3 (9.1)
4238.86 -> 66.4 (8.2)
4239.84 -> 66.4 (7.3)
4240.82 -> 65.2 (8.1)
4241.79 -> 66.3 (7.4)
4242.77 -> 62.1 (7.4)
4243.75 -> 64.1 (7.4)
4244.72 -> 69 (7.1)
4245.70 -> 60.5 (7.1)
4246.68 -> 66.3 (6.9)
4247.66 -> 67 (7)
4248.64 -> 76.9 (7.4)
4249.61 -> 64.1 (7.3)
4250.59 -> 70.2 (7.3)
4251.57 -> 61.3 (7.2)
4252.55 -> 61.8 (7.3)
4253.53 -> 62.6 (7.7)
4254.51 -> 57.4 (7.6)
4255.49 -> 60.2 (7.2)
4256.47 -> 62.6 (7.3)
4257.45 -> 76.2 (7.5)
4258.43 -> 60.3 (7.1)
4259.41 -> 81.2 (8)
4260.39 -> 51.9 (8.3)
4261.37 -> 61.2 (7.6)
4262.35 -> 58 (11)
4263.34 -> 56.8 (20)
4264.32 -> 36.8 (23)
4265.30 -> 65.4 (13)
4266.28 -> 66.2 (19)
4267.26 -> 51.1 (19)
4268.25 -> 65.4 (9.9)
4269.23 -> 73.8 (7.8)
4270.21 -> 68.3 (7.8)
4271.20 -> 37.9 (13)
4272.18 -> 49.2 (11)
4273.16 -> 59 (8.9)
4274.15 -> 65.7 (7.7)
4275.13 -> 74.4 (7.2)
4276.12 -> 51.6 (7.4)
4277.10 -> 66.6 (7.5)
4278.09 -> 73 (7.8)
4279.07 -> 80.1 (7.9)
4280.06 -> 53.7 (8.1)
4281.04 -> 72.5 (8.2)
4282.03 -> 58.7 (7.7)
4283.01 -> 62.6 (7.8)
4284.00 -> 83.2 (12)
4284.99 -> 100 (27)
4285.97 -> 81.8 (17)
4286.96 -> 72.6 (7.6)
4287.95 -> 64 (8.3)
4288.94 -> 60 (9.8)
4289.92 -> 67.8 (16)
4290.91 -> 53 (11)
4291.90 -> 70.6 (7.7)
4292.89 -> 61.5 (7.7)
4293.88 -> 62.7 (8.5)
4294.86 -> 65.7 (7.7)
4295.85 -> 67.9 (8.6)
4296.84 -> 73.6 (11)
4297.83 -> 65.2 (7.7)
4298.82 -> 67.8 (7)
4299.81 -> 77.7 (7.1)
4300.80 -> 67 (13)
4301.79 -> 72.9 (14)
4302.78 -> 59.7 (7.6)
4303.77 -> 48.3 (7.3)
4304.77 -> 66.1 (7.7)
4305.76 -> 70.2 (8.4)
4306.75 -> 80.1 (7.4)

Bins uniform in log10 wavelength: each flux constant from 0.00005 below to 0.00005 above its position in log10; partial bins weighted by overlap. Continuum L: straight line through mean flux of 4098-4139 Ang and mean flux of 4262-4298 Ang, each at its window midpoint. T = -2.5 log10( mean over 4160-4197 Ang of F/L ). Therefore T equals 0.05 mag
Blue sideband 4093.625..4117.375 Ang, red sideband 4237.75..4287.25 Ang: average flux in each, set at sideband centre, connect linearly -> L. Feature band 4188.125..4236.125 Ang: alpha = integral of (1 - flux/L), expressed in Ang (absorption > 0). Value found 4.6 Ang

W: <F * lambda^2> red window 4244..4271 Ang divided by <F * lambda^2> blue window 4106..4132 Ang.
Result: 0.93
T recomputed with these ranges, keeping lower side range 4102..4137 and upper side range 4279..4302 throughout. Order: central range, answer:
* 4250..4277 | 0.14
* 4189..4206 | 0.15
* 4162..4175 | 0.14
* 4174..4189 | 0.03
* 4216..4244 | 0.11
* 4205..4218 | 0.17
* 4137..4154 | 0.03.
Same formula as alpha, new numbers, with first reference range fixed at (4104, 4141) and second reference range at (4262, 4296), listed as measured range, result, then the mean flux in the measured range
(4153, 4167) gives 0.8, 65.8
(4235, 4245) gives -0.2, 67.3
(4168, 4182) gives 1.1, 63.8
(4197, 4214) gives 2.1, 59.6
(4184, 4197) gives 0.5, 65.7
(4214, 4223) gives 0.8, 61.4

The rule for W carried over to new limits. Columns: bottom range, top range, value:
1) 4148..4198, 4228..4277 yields 0.99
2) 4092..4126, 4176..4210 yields 0.90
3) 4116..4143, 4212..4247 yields 0.96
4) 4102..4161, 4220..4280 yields 0.95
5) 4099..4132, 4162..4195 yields 0.93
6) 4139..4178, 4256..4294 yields 1.04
